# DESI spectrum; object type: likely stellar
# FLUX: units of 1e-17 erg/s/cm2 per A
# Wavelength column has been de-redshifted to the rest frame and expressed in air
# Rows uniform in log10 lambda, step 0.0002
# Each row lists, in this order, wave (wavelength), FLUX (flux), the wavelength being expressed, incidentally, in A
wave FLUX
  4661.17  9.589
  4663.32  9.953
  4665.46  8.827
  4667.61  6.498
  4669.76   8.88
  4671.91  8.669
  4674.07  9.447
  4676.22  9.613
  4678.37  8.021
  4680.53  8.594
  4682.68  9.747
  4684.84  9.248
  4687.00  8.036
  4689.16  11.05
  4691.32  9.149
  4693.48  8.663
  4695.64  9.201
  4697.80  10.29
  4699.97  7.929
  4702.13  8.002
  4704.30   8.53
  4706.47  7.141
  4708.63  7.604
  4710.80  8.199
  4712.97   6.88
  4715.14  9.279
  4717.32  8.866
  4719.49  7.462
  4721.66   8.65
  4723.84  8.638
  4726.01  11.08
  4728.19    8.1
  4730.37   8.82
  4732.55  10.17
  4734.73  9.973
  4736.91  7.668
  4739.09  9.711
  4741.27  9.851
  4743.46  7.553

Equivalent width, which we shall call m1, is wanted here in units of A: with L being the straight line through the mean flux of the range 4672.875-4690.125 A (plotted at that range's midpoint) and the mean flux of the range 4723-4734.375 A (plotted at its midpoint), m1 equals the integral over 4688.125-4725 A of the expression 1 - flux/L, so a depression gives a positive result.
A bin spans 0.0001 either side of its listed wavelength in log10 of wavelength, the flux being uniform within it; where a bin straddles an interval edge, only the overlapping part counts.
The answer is 2.97 A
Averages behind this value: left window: 9.2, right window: 9.42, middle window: 8.56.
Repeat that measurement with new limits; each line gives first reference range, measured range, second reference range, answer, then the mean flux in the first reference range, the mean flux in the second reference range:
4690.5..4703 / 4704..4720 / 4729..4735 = 2.1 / 8.88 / 9.53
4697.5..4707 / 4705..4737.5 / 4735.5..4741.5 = 0.4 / 8.29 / 9.02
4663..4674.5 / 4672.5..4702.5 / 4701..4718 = -2.7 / 8.59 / 8.04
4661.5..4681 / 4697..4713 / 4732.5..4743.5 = 1.6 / 8.76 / 9.21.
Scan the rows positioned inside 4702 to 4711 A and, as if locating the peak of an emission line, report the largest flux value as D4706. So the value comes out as 8.53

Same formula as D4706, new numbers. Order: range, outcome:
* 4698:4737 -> 11.08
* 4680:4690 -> 11.05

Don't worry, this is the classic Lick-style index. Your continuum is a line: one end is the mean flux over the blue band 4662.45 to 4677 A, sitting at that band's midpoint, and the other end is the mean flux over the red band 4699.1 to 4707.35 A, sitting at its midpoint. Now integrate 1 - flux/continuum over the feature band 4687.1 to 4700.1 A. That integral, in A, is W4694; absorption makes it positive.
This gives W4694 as -1.9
